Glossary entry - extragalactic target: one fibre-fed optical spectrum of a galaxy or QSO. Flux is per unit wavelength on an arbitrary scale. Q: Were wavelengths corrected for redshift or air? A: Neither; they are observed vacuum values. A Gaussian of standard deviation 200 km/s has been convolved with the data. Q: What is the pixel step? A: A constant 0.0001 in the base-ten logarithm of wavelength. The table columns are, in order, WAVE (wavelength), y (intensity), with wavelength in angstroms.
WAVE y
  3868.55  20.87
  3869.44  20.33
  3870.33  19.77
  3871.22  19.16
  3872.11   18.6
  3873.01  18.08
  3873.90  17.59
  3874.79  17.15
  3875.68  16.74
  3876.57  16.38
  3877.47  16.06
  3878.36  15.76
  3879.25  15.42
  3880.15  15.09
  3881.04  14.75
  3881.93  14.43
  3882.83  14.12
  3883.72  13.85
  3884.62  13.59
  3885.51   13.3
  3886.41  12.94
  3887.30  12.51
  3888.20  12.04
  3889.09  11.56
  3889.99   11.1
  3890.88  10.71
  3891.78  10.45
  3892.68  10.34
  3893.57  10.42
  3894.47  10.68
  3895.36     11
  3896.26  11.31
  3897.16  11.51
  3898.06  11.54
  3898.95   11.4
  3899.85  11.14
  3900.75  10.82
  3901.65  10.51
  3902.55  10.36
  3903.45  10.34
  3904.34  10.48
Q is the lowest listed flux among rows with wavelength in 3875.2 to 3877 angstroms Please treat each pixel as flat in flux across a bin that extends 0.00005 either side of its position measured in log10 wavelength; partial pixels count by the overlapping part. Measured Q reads 16.38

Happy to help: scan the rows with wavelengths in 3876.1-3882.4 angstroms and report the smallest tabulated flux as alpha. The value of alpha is 14.43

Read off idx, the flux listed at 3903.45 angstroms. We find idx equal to 10.34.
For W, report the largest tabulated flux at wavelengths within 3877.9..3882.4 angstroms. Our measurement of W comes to 15.76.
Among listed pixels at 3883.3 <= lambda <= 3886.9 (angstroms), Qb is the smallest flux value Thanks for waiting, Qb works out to 12.94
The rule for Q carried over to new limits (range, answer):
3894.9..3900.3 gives 11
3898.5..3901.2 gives 10.82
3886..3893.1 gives 10.34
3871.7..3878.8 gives 15.76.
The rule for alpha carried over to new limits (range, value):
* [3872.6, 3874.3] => 17.59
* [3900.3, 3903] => 10.36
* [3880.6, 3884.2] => 13.85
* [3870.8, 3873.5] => 18.08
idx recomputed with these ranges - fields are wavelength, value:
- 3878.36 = 15.76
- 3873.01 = 18.08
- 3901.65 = 10.51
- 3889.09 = 11.56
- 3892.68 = 10.34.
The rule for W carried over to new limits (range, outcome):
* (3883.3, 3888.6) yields 13.85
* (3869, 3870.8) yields 20.33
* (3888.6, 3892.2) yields 11.56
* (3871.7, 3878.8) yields 18.6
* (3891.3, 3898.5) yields 11.54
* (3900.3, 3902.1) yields 10.82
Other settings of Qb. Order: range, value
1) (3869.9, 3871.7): 19.16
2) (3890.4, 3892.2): 10.45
